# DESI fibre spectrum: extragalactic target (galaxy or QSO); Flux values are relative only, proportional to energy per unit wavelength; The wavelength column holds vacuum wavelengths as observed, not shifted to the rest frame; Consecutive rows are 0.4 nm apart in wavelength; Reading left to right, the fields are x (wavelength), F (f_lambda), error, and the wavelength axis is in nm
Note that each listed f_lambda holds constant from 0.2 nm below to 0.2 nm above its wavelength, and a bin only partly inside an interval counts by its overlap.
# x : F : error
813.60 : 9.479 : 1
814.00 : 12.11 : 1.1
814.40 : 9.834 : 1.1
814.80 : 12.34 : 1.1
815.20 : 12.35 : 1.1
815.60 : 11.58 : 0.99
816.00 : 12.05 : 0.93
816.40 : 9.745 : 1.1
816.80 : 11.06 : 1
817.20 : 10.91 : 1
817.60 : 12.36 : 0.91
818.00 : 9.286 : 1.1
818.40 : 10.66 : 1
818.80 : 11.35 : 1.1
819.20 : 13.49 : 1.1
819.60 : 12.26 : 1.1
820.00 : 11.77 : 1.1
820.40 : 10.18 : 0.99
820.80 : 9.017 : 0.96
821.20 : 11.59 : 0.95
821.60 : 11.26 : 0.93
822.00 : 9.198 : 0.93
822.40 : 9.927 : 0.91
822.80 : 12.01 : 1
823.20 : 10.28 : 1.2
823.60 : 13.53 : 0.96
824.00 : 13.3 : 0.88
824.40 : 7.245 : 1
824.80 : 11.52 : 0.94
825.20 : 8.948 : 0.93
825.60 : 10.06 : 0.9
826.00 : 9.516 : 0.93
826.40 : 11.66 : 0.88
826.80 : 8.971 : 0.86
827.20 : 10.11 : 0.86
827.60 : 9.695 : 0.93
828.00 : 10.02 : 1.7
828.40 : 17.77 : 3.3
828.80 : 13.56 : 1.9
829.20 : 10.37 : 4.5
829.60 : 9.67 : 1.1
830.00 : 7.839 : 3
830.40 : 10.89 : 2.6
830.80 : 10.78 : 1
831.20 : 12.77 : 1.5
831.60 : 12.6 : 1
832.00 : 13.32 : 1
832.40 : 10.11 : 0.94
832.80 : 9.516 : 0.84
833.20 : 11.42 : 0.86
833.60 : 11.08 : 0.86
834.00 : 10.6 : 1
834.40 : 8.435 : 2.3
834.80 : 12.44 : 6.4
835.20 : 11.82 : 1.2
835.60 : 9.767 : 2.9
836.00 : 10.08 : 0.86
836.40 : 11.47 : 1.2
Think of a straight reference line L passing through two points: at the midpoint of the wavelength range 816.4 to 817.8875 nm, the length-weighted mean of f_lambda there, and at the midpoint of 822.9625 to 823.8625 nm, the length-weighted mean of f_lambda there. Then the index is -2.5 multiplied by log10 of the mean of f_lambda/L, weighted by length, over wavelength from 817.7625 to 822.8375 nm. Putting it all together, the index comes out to 0.06 mag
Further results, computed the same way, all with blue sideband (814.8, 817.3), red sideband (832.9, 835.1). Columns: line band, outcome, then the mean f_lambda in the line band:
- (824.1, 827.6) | 0.13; 9.85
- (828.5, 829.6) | -0.11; 12.1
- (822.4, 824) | -0.07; 11.9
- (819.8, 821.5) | 0.05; 10.7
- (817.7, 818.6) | 0.11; 10.2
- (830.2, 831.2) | -0.03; 11.2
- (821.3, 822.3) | 0.09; 10.3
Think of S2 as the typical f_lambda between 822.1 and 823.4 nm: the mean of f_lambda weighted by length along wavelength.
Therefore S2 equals 10.6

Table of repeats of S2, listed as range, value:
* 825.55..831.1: 10.8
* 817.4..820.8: 11.3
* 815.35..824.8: 11.1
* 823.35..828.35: 10.6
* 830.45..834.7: 11.1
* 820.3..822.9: 10.4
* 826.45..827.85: 9.83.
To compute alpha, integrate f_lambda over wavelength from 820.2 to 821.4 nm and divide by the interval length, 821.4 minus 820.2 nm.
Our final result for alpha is 10.3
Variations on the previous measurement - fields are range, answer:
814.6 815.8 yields 12.1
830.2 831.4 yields 11.5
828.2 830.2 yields 11.8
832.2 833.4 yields 10.3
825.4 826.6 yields 10.4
